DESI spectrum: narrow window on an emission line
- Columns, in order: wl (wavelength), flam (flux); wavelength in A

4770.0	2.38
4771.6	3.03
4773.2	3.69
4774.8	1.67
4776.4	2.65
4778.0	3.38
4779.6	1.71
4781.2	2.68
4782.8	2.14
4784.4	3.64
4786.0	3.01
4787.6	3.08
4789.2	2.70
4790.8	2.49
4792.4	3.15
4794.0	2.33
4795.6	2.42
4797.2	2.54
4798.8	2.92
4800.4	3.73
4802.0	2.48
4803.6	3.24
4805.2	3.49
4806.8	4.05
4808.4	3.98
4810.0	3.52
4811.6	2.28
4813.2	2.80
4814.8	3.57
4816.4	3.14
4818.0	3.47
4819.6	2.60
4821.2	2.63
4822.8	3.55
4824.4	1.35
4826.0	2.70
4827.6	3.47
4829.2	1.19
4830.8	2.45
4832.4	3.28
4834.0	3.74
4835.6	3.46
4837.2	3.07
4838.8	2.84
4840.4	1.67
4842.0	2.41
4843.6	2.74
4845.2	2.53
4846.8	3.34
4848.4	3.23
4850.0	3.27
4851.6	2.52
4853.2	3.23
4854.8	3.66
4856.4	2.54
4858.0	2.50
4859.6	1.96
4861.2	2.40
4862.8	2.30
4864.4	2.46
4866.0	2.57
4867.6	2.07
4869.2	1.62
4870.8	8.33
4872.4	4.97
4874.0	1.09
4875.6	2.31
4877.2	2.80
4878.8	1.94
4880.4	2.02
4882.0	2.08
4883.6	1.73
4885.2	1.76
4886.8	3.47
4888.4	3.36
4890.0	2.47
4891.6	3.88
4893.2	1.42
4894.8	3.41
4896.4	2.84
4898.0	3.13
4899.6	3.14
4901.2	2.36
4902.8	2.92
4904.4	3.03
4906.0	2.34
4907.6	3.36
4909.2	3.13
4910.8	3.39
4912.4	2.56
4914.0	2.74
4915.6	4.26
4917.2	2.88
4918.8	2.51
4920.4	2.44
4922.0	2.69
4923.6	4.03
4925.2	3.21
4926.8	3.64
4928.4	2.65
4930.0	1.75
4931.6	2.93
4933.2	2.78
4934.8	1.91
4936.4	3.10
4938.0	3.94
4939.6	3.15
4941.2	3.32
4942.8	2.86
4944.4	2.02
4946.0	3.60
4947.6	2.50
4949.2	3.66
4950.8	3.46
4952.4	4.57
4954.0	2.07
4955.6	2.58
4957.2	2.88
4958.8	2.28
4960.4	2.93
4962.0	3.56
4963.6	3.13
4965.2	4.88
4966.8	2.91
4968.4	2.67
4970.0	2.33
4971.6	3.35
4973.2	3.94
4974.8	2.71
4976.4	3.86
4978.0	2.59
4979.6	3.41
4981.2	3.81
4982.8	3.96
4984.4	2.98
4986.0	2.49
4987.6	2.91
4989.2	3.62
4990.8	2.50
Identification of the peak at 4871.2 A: H-gamma 4340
